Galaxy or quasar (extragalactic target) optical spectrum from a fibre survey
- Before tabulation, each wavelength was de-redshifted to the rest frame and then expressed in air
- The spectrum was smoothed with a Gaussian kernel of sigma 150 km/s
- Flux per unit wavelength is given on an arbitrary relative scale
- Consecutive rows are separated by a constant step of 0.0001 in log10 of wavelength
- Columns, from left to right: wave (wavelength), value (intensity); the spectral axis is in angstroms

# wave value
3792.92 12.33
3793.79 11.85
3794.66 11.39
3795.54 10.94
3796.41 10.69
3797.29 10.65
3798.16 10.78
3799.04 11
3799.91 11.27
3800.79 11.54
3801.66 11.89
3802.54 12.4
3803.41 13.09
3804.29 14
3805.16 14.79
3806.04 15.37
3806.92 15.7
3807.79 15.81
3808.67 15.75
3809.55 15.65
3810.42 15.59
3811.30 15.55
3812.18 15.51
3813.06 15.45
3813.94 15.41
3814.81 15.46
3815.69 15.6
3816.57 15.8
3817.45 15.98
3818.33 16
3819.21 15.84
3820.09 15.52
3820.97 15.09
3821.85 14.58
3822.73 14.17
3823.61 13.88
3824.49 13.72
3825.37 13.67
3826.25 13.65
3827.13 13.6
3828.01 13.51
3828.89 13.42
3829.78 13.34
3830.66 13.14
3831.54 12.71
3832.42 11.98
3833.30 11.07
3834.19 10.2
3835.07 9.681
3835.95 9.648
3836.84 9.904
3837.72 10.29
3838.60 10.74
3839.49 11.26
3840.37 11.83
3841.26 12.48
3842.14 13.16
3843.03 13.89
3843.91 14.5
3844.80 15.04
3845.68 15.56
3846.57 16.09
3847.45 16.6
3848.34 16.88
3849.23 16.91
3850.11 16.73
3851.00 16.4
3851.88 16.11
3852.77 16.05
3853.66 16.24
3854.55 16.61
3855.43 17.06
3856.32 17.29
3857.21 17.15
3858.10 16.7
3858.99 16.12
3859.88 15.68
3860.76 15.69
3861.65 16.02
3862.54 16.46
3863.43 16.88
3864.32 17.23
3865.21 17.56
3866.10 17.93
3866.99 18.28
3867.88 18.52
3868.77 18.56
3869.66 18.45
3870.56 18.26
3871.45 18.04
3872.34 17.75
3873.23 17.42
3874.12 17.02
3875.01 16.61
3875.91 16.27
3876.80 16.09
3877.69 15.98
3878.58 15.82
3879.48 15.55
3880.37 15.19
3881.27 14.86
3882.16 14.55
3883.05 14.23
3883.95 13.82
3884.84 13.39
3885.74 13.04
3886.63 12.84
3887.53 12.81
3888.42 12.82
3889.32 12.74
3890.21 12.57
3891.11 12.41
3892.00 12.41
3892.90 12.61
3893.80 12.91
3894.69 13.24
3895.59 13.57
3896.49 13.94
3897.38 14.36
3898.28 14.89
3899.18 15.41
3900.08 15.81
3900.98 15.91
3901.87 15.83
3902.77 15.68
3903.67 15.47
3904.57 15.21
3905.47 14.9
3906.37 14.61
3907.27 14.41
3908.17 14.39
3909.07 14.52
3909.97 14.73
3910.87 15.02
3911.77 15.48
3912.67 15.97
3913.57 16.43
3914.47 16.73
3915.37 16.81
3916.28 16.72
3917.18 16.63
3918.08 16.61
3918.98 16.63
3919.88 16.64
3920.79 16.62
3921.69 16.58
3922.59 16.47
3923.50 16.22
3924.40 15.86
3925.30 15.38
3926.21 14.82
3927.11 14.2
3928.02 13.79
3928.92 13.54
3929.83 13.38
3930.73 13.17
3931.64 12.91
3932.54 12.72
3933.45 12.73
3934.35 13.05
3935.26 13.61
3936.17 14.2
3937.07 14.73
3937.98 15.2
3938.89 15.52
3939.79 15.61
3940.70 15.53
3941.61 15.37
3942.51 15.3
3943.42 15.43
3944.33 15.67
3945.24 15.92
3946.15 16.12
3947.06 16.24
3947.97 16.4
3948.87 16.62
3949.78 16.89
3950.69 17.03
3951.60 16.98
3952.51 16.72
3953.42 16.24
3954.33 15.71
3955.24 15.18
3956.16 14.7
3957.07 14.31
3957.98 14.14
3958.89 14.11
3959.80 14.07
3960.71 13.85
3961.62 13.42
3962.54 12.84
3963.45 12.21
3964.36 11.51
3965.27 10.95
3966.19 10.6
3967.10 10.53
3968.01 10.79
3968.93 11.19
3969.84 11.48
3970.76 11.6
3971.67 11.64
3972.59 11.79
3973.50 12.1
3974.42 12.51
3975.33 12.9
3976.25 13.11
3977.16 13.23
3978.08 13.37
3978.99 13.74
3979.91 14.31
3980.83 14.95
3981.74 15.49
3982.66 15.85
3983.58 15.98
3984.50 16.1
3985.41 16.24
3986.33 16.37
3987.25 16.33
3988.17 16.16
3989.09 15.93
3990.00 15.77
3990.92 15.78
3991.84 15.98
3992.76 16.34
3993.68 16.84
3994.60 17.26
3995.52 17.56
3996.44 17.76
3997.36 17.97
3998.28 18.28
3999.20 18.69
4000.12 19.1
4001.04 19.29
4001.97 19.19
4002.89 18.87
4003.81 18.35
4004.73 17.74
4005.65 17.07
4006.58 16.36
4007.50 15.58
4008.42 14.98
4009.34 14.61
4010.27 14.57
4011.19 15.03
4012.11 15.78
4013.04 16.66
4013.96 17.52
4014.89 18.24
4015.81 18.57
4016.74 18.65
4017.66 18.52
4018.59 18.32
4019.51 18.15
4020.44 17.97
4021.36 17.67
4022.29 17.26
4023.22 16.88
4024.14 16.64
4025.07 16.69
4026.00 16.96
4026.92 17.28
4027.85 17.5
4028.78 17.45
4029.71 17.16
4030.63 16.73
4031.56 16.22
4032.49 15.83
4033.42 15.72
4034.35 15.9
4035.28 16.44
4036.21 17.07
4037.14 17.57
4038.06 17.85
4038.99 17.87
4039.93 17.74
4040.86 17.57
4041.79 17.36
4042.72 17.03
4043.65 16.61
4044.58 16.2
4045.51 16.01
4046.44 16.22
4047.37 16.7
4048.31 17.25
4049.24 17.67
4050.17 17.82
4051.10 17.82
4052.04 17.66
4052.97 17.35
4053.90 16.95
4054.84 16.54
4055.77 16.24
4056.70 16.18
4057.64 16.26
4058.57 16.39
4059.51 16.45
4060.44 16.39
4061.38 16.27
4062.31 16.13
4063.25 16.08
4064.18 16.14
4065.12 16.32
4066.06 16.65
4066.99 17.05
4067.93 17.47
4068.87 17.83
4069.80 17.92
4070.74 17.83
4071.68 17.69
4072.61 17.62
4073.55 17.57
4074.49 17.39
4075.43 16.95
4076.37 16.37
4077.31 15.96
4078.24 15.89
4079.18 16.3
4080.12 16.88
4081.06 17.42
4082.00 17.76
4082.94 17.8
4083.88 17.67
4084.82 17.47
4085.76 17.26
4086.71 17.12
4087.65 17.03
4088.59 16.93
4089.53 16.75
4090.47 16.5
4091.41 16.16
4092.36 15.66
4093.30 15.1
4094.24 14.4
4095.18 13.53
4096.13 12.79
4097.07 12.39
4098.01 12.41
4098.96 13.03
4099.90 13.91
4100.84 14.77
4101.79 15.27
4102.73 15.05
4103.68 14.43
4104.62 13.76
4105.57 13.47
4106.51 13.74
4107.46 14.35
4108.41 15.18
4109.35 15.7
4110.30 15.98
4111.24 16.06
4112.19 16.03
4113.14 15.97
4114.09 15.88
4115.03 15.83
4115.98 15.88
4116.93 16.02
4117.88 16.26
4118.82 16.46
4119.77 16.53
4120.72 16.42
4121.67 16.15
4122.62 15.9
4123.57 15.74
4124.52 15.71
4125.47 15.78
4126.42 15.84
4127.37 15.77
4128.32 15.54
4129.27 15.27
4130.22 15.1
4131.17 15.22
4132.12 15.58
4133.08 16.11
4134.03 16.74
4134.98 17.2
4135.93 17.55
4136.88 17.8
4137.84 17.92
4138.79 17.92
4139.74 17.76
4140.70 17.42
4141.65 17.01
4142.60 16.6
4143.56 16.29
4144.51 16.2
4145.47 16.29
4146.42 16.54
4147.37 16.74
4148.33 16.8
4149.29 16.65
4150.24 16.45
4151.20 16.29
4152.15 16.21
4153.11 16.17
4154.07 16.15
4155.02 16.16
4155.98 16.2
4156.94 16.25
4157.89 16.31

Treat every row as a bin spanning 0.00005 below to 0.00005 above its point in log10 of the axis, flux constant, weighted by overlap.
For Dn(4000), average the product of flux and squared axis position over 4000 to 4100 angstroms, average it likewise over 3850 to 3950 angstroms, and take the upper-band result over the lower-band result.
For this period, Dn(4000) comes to 1.17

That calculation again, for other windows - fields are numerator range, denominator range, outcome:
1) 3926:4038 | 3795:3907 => 1.13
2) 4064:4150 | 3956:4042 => 1.08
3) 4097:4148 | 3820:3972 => 1.20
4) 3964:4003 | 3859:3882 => 0.94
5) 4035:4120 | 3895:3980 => 1.20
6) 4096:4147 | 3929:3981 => 1.22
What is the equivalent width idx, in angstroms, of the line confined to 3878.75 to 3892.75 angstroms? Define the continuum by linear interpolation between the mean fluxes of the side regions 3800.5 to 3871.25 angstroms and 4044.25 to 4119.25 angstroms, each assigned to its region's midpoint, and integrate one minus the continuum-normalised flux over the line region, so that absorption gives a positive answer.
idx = 1.4 angstroms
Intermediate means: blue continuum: 14.9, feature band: 13.6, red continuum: 16.1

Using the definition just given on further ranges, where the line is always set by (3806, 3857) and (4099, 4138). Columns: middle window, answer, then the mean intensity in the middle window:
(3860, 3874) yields -2.8 angstroms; 17.5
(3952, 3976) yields 3.2 angstroms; 13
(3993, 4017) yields -3.4 angstroms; 17.3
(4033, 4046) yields -1.4 angstroms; 16.9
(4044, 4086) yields -4.1 angstroms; 16.9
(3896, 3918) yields -1.0 angstroms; 15.4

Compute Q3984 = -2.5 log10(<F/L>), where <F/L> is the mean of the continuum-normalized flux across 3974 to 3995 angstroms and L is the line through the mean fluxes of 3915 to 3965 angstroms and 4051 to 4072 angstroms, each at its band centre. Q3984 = 0.03 mag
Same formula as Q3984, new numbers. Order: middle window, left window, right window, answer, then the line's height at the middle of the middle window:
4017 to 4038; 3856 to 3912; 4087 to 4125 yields -0.123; 15.3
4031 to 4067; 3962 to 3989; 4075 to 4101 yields -0.124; 15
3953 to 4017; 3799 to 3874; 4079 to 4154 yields 0.021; 15.5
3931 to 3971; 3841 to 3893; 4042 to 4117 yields 0.120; 15.9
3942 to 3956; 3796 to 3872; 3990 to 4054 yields 0.004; 16.2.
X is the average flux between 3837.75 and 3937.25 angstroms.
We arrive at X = 15.2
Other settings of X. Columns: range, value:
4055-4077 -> 16.8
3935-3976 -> 14.1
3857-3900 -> 15.4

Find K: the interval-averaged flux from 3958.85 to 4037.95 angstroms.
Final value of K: 15.7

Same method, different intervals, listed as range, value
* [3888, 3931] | 14.9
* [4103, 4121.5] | 15.5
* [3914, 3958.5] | 15.4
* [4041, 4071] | 16.8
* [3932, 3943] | 14.5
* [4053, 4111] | 16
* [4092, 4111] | 14.3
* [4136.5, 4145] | 17.2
